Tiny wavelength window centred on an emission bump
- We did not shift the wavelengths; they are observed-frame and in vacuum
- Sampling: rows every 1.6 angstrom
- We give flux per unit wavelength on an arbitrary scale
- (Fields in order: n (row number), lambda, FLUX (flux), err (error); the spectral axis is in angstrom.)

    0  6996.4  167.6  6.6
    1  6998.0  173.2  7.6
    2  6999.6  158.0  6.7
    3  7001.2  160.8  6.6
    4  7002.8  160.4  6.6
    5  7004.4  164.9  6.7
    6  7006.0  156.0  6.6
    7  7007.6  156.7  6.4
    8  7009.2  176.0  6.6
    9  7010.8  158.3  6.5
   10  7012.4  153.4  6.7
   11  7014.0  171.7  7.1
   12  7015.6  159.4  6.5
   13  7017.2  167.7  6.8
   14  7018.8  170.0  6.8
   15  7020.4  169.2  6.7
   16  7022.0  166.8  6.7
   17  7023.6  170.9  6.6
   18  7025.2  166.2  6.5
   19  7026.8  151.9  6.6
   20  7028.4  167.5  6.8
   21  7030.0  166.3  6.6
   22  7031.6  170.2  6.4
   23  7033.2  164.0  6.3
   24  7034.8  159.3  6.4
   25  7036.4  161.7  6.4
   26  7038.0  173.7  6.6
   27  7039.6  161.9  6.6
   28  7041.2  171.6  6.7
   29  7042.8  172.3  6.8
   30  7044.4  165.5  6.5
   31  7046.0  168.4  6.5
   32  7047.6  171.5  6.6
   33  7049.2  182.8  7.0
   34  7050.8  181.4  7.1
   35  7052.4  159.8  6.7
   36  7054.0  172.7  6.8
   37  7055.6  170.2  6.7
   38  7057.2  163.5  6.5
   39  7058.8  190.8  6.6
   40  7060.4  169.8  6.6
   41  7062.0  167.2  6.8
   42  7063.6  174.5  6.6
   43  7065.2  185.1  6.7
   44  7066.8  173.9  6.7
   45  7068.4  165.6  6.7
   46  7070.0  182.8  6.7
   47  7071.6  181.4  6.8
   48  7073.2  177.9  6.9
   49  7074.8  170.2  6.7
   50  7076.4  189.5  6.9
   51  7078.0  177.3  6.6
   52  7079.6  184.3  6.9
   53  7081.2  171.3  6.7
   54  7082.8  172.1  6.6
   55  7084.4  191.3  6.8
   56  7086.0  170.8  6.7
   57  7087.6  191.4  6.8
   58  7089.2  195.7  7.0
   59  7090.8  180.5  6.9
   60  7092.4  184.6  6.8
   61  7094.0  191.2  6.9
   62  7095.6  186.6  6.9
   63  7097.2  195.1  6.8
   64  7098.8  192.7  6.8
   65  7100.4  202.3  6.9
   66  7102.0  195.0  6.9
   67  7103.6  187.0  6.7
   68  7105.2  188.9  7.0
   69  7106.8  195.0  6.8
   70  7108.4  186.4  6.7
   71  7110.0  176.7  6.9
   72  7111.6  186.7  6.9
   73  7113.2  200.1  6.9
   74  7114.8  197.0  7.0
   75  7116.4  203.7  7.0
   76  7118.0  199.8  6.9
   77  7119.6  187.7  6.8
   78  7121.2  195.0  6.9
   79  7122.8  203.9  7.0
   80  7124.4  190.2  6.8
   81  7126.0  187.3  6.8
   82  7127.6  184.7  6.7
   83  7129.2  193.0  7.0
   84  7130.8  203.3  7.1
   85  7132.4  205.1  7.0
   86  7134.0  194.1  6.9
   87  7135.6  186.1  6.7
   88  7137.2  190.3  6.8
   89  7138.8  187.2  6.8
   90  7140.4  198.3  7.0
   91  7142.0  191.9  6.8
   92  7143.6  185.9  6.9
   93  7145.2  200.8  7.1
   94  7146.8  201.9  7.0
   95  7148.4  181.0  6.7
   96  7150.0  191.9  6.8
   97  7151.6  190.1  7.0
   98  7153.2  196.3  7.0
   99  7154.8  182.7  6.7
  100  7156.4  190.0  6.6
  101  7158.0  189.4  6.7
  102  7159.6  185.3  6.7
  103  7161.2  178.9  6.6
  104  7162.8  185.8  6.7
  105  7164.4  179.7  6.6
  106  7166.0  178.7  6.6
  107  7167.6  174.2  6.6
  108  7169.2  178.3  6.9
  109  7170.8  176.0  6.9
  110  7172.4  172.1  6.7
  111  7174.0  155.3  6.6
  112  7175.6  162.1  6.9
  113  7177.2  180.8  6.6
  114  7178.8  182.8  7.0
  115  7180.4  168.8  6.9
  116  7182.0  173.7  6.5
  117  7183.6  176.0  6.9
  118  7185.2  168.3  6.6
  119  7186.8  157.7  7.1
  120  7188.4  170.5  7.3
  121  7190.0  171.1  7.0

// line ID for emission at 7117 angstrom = Hgamma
